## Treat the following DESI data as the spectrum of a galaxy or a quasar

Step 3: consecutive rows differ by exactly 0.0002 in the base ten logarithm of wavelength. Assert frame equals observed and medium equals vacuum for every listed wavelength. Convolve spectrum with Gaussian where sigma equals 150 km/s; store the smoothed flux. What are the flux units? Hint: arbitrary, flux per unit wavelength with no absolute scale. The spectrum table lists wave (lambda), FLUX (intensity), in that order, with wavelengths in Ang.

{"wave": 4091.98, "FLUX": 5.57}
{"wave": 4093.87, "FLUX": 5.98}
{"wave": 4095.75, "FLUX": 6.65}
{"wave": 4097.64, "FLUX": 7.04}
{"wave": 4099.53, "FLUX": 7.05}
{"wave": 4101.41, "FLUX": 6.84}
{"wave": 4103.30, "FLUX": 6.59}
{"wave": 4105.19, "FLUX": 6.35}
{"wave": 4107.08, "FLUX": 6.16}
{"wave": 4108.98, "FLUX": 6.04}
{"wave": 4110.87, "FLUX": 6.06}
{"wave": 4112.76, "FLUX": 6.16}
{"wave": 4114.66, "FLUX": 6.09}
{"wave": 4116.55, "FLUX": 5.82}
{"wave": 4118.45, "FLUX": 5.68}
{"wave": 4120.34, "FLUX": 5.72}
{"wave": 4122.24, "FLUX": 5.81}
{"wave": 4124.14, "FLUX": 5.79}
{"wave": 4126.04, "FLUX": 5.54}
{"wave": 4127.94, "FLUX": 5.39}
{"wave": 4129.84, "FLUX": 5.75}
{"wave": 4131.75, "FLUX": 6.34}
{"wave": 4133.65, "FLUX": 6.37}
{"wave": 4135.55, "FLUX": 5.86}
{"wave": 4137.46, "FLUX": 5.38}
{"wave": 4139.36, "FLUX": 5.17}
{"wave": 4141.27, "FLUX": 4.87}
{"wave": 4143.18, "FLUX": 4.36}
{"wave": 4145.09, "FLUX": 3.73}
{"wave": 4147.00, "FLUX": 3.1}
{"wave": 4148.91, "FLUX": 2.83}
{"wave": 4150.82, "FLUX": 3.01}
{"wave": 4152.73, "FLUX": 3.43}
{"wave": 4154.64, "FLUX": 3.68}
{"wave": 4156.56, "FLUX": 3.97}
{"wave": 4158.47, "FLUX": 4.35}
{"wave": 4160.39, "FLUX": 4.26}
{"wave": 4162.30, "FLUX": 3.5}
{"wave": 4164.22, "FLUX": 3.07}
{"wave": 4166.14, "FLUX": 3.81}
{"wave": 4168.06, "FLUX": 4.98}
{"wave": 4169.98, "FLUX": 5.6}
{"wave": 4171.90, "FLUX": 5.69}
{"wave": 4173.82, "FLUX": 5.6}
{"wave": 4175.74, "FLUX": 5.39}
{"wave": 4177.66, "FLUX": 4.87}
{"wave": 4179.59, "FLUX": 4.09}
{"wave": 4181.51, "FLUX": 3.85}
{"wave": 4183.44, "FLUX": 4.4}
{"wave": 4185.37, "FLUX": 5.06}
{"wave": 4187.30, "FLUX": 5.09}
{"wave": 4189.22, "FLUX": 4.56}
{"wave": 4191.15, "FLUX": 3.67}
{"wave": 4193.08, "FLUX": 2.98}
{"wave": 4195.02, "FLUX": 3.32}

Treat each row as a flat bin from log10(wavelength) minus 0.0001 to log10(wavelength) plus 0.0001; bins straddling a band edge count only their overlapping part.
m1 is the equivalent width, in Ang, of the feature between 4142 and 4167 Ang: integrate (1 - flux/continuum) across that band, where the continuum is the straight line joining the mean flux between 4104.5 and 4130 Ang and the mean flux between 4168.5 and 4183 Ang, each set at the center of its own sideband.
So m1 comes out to 7.9 Ang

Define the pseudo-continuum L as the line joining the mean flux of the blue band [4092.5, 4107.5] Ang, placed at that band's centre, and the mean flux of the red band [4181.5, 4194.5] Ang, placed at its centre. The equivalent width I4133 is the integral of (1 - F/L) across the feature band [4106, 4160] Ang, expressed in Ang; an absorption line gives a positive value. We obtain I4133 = 6.18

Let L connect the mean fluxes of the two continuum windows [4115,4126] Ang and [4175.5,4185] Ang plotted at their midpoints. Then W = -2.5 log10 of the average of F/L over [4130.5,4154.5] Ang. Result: 0.18 mag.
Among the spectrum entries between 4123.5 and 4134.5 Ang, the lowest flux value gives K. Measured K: 5.39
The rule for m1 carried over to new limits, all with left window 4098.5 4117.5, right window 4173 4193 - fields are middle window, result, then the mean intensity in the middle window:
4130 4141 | -0.1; 5.76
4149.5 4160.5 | 3.2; 3.72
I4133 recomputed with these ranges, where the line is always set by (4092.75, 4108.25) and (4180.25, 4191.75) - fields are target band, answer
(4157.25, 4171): 2.09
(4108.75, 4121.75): 0.57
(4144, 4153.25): 3.70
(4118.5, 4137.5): 0.22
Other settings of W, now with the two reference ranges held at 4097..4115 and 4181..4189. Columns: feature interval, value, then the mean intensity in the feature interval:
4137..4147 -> 0.239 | 4.51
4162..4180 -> 0.050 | 4.72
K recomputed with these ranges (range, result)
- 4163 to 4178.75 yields 3.07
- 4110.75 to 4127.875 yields 5.54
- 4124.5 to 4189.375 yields 2.83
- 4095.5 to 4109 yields 6.04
